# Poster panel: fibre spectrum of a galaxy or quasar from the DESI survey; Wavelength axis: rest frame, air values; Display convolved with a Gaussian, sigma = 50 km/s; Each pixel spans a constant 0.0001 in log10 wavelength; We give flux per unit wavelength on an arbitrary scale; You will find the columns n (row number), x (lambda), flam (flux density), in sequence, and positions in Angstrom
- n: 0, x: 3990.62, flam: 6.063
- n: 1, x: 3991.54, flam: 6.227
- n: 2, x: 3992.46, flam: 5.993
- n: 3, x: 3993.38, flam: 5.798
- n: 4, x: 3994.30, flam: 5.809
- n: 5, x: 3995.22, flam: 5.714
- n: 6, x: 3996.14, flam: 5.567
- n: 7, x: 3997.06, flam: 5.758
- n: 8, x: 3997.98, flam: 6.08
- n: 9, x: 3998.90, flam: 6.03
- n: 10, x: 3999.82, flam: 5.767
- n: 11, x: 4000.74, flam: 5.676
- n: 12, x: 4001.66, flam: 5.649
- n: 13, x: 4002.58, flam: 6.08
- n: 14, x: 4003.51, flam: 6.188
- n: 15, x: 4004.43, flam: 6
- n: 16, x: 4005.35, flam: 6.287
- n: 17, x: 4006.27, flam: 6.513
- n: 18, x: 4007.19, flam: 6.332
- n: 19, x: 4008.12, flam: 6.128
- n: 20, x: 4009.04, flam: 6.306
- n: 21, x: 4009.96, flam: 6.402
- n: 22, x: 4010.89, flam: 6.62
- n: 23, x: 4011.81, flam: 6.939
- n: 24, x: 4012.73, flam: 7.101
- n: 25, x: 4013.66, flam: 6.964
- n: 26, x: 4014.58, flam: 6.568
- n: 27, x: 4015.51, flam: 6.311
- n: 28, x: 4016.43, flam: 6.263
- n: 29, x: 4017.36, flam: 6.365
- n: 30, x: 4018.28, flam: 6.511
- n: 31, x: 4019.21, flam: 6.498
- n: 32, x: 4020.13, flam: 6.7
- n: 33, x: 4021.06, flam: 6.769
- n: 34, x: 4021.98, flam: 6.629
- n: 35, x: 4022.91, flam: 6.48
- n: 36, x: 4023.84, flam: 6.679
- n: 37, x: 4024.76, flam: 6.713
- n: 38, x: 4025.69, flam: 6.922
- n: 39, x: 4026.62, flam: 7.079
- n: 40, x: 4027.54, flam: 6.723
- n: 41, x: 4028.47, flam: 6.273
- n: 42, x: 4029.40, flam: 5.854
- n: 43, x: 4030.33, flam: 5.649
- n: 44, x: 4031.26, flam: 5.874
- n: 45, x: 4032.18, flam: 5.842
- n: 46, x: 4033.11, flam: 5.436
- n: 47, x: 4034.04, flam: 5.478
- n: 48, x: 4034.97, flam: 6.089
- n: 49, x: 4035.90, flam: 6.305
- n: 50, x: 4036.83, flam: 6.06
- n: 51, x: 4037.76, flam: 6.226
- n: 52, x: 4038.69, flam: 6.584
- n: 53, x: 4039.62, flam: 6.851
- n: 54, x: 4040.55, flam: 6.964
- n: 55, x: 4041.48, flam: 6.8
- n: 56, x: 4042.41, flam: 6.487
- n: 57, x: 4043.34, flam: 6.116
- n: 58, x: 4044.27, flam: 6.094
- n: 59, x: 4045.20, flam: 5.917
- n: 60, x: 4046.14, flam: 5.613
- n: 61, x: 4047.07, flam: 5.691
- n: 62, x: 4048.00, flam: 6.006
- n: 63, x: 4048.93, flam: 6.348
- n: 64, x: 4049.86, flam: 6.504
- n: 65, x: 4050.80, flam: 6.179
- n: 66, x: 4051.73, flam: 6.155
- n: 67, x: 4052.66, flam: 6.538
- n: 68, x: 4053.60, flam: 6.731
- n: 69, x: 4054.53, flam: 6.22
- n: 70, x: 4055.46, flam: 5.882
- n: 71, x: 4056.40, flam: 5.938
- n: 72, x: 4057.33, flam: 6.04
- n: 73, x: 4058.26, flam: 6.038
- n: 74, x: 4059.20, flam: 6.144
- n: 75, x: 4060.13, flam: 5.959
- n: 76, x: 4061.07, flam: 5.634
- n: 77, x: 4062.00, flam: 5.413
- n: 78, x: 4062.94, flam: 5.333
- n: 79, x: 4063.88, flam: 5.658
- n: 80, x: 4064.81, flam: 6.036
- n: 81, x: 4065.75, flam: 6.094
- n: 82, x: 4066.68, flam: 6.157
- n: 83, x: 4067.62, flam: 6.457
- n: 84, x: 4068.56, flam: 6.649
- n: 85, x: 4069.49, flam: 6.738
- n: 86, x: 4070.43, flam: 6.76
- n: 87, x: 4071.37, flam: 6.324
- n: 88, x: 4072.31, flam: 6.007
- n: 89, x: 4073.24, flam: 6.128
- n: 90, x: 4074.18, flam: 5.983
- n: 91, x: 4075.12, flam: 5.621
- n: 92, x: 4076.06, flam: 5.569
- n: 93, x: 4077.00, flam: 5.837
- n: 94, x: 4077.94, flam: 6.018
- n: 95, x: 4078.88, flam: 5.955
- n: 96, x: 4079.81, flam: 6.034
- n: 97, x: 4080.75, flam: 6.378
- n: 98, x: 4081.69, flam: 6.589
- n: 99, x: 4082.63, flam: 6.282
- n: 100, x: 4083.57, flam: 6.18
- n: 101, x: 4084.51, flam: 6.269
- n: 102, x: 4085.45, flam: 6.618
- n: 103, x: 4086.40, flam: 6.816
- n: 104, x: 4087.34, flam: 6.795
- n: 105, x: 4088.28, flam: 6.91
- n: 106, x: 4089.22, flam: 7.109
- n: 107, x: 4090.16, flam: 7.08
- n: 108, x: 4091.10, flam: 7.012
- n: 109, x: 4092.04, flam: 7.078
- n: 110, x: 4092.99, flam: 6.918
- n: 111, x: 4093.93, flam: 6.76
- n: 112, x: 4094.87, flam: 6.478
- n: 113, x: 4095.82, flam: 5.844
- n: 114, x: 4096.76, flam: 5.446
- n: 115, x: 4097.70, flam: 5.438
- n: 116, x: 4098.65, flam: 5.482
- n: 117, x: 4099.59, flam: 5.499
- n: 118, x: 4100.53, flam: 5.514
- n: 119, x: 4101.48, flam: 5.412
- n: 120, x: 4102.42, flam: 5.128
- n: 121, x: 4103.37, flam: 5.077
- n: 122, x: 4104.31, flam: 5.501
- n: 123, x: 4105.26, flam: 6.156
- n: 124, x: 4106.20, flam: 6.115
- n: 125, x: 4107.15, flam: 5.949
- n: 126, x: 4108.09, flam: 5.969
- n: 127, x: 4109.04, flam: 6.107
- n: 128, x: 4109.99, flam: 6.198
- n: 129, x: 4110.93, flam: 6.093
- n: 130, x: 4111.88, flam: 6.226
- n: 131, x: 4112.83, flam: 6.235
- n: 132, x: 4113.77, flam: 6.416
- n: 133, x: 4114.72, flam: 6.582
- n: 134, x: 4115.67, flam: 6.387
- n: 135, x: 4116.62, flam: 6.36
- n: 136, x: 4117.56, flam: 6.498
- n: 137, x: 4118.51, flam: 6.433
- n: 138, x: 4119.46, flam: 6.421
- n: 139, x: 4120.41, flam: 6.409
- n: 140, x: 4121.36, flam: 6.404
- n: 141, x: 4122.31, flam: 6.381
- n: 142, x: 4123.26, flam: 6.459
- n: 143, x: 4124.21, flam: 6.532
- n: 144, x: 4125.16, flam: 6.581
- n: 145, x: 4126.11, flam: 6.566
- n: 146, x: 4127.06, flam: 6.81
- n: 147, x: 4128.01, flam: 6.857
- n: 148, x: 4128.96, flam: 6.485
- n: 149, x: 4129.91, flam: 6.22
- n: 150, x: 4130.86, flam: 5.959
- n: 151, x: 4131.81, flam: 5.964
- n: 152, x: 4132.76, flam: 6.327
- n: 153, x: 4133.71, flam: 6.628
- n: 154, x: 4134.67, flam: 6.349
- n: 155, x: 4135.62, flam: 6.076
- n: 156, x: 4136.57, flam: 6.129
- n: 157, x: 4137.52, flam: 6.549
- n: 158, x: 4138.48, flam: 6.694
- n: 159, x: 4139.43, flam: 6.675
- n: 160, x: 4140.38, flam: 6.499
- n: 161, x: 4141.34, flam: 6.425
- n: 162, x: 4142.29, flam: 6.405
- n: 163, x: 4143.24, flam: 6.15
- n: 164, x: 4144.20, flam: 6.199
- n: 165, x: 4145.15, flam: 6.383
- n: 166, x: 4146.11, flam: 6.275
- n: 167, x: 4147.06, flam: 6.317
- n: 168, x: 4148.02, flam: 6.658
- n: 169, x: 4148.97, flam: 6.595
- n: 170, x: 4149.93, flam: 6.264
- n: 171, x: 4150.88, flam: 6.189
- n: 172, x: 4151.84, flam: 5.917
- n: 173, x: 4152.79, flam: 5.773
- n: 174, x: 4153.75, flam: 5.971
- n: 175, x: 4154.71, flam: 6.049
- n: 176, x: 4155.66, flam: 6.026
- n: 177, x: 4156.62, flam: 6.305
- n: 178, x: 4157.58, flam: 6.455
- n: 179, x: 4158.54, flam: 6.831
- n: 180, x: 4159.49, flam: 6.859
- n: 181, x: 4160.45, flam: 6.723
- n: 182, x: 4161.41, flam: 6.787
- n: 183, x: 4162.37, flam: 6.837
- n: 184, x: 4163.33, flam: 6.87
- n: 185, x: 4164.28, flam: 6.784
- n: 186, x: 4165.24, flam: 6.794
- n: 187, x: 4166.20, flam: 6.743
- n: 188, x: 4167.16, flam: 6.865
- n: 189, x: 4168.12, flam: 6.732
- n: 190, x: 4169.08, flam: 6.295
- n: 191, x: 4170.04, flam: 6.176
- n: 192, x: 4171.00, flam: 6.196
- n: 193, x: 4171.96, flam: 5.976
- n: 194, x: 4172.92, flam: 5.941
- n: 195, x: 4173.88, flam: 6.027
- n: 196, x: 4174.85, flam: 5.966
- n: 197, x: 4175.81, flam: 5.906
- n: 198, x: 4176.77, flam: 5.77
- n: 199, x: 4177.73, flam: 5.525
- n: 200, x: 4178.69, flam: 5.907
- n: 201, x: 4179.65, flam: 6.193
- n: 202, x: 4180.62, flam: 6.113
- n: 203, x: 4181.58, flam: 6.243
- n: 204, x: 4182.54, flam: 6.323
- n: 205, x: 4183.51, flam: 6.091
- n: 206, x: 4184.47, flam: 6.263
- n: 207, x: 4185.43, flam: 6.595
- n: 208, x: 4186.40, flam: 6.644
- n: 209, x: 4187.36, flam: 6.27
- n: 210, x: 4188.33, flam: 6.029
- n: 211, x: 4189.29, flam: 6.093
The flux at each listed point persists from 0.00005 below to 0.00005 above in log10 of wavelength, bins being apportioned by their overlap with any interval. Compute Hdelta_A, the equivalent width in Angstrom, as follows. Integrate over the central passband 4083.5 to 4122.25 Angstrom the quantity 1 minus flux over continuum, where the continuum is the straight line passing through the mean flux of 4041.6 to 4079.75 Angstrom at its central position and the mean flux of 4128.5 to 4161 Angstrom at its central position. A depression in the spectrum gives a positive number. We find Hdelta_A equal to -0.1 Angstrom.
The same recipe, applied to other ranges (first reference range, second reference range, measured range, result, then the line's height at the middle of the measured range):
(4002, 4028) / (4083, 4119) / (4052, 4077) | 1.1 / 6.35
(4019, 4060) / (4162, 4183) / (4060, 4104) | 1.0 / 6.27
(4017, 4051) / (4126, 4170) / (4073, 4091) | 0.1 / 6.36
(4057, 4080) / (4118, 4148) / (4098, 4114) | 1.1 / 6.25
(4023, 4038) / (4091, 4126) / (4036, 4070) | 0.1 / 6.19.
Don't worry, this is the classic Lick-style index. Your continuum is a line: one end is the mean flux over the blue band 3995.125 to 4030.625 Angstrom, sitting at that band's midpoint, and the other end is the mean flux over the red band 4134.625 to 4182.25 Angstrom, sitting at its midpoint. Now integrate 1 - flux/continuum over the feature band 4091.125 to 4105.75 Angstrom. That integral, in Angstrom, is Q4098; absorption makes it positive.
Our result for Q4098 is 1.0 Angstrom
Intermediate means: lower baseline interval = 6.35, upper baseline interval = 6.33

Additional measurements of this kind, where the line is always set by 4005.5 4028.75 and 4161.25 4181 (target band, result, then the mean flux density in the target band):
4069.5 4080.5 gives 0.72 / 6.06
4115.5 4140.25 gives -0.20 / 6.43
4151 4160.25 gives 0.10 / 6.25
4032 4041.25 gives 0.48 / 6.21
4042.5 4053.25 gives 0.67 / 6.12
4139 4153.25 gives 0.07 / 6.32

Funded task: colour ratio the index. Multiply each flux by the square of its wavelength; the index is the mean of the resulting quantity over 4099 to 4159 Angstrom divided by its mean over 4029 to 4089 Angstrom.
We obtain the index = 1.05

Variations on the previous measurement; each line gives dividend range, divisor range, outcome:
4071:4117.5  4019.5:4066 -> 1.02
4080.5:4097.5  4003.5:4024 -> 1.05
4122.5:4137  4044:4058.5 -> 1.09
